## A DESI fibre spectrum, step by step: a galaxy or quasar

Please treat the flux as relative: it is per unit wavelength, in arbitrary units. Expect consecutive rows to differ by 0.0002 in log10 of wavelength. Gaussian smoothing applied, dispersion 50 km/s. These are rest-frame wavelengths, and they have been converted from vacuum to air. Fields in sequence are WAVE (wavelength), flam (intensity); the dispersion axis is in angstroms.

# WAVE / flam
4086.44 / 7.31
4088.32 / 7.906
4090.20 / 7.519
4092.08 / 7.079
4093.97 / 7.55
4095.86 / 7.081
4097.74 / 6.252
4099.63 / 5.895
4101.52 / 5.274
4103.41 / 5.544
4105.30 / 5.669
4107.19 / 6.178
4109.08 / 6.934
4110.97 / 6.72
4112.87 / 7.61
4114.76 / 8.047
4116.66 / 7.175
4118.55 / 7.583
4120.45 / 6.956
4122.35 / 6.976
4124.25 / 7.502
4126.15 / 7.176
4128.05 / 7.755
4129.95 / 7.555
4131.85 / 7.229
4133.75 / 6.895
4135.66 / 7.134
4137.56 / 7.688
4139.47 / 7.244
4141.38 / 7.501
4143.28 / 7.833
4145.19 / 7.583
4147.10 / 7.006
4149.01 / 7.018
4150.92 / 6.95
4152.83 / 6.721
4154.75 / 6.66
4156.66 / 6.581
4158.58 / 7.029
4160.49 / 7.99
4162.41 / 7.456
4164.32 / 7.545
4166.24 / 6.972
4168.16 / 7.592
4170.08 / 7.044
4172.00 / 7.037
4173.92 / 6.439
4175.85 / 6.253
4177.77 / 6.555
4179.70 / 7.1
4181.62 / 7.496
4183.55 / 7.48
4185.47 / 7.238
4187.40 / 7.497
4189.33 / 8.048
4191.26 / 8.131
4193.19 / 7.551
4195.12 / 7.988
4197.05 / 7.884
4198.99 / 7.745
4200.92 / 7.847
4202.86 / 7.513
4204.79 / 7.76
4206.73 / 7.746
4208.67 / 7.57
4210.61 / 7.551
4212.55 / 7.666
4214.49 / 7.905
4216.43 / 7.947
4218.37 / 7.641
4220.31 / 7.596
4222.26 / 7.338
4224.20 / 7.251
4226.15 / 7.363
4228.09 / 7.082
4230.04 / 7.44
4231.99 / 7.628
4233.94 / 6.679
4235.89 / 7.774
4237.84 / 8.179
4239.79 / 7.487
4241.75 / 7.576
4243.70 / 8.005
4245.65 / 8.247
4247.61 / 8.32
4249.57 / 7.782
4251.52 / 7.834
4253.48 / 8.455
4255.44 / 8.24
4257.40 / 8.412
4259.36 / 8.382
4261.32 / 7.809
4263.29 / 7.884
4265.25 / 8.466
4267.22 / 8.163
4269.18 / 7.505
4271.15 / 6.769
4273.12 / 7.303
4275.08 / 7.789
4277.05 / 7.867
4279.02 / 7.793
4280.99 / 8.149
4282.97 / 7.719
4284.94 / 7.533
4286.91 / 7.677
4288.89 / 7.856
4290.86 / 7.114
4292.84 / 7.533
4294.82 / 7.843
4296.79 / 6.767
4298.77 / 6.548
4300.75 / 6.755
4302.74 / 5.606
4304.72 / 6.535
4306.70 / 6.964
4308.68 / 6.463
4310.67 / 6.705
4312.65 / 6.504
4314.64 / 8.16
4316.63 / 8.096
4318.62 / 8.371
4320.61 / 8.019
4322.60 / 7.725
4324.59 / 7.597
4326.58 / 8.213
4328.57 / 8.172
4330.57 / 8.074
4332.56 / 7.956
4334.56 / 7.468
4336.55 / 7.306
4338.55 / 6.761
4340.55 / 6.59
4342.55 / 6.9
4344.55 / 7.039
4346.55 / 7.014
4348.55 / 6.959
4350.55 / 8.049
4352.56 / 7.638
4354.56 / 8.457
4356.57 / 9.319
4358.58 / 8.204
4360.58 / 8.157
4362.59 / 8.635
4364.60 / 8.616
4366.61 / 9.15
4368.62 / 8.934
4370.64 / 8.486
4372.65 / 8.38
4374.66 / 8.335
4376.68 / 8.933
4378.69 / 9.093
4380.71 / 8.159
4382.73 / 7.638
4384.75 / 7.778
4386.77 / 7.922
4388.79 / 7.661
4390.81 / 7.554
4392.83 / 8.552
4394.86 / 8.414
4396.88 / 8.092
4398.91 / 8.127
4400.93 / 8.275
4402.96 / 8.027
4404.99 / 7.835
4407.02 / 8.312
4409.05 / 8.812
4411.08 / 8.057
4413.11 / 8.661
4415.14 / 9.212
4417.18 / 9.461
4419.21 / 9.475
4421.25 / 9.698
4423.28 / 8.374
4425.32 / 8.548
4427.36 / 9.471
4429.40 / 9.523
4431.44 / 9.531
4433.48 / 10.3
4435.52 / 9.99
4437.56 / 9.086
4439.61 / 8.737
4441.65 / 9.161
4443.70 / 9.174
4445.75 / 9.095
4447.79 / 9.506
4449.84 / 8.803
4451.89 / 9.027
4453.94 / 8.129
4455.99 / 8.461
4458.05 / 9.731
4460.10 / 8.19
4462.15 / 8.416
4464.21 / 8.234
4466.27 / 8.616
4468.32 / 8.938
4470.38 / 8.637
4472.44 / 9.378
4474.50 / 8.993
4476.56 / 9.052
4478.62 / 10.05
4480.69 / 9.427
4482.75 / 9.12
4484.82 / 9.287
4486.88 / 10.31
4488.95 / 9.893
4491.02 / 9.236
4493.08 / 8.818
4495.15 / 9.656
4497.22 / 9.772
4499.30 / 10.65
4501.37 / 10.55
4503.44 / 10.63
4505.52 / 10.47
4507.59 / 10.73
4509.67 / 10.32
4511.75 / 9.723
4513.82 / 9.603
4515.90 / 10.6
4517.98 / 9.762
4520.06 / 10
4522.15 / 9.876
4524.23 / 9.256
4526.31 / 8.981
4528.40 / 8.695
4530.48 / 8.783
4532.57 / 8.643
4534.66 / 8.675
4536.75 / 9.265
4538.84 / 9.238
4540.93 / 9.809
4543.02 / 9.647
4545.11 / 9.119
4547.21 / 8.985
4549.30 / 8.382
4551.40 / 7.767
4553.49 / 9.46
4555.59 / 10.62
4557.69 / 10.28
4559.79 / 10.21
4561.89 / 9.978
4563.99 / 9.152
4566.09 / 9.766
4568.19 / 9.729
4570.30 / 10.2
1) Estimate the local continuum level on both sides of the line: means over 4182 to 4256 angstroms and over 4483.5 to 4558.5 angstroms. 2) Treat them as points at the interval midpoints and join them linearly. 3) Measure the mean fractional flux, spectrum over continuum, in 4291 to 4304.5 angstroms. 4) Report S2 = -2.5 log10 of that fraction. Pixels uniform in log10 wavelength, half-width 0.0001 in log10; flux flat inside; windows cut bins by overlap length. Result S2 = 0.20 mag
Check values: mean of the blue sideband 7.71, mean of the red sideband 9.59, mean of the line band 6.84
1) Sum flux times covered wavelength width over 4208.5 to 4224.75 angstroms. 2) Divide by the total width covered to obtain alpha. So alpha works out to 7.62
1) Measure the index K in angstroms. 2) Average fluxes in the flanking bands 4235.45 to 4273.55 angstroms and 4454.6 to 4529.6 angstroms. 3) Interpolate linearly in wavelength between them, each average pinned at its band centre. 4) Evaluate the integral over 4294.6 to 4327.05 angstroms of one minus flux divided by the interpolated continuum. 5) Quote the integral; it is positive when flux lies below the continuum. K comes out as 4.3 angstroms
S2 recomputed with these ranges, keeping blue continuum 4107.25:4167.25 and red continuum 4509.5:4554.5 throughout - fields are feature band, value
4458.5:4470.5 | 0.05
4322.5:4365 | 0.07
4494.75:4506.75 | -0.14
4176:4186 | 0.05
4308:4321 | 0.10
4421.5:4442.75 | -0.06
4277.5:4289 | 0.03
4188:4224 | -0.02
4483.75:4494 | -0.05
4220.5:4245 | 0.03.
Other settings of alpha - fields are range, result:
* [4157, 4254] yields 7.54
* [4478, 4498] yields 9.54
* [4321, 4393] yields 7.98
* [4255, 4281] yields 7.88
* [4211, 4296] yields 7.74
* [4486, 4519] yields 10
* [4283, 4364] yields 7.49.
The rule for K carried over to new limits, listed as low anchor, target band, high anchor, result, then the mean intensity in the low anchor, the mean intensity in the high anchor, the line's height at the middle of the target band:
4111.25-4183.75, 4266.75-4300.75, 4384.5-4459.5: 2.11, 7.21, 8.78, 7.99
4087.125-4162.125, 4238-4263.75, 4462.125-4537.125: -0.52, 7.06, 9.5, 7.88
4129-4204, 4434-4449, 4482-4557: -0.35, 7.31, 9.57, 9.07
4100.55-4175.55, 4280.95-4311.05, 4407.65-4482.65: 3.71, 7.06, 9.05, 8.09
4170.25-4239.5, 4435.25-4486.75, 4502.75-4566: 0.41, 7.48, 9.55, 9.09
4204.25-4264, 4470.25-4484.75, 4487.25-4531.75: 0.45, 7.76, 9.81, 9.57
